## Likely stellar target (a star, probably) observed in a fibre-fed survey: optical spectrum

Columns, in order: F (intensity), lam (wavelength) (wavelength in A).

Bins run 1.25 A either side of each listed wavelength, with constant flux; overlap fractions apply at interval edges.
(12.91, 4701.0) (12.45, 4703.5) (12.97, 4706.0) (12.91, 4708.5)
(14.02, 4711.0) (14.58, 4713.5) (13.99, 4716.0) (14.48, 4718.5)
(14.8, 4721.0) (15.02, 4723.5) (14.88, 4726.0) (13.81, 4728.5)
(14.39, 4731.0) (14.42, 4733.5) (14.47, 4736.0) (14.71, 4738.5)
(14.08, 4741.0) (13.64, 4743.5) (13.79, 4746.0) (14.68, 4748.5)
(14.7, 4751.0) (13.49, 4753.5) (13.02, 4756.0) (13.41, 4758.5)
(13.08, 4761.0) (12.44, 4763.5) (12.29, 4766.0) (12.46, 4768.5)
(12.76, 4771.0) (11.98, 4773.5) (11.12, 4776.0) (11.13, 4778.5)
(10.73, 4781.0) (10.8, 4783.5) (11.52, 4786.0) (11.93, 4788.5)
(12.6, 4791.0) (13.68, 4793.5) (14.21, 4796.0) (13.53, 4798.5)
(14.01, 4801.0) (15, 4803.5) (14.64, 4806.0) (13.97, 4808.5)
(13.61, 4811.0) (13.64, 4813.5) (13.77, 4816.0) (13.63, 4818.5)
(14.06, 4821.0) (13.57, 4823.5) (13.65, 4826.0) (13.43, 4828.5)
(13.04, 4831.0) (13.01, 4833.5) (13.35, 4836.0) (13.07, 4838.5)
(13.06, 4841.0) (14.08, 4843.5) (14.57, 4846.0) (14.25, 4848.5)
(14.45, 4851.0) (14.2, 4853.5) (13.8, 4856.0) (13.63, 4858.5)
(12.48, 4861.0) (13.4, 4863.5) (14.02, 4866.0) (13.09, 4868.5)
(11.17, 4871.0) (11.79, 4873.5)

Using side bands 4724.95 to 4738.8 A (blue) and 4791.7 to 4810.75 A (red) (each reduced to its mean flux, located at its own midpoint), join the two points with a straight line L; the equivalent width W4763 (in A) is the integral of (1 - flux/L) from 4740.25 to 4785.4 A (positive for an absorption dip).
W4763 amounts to 4.9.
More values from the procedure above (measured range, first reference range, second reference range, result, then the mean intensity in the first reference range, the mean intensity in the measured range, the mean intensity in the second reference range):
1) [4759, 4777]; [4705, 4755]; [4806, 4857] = 2.12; 14.2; 12.4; 13.7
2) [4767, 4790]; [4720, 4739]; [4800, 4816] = 4.29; 14.6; 11.6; 14.1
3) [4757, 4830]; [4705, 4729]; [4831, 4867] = 4.59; 14.2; 13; 13.6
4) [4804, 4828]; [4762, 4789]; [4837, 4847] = -1.77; 11.7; 13.9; 13.7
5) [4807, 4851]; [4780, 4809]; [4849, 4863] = -0.77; 13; 13.7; 13.7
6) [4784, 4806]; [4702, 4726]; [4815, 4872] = 0.61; 14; 13.3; 13.5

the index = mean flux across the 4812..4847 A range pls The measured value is 13.6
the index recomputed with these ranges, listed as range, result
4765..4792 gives 11.7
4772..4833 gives 13.1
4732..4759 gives 14.1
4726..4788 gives 13.1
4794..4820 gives 14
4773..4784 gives 11.1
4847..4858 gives 14.1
